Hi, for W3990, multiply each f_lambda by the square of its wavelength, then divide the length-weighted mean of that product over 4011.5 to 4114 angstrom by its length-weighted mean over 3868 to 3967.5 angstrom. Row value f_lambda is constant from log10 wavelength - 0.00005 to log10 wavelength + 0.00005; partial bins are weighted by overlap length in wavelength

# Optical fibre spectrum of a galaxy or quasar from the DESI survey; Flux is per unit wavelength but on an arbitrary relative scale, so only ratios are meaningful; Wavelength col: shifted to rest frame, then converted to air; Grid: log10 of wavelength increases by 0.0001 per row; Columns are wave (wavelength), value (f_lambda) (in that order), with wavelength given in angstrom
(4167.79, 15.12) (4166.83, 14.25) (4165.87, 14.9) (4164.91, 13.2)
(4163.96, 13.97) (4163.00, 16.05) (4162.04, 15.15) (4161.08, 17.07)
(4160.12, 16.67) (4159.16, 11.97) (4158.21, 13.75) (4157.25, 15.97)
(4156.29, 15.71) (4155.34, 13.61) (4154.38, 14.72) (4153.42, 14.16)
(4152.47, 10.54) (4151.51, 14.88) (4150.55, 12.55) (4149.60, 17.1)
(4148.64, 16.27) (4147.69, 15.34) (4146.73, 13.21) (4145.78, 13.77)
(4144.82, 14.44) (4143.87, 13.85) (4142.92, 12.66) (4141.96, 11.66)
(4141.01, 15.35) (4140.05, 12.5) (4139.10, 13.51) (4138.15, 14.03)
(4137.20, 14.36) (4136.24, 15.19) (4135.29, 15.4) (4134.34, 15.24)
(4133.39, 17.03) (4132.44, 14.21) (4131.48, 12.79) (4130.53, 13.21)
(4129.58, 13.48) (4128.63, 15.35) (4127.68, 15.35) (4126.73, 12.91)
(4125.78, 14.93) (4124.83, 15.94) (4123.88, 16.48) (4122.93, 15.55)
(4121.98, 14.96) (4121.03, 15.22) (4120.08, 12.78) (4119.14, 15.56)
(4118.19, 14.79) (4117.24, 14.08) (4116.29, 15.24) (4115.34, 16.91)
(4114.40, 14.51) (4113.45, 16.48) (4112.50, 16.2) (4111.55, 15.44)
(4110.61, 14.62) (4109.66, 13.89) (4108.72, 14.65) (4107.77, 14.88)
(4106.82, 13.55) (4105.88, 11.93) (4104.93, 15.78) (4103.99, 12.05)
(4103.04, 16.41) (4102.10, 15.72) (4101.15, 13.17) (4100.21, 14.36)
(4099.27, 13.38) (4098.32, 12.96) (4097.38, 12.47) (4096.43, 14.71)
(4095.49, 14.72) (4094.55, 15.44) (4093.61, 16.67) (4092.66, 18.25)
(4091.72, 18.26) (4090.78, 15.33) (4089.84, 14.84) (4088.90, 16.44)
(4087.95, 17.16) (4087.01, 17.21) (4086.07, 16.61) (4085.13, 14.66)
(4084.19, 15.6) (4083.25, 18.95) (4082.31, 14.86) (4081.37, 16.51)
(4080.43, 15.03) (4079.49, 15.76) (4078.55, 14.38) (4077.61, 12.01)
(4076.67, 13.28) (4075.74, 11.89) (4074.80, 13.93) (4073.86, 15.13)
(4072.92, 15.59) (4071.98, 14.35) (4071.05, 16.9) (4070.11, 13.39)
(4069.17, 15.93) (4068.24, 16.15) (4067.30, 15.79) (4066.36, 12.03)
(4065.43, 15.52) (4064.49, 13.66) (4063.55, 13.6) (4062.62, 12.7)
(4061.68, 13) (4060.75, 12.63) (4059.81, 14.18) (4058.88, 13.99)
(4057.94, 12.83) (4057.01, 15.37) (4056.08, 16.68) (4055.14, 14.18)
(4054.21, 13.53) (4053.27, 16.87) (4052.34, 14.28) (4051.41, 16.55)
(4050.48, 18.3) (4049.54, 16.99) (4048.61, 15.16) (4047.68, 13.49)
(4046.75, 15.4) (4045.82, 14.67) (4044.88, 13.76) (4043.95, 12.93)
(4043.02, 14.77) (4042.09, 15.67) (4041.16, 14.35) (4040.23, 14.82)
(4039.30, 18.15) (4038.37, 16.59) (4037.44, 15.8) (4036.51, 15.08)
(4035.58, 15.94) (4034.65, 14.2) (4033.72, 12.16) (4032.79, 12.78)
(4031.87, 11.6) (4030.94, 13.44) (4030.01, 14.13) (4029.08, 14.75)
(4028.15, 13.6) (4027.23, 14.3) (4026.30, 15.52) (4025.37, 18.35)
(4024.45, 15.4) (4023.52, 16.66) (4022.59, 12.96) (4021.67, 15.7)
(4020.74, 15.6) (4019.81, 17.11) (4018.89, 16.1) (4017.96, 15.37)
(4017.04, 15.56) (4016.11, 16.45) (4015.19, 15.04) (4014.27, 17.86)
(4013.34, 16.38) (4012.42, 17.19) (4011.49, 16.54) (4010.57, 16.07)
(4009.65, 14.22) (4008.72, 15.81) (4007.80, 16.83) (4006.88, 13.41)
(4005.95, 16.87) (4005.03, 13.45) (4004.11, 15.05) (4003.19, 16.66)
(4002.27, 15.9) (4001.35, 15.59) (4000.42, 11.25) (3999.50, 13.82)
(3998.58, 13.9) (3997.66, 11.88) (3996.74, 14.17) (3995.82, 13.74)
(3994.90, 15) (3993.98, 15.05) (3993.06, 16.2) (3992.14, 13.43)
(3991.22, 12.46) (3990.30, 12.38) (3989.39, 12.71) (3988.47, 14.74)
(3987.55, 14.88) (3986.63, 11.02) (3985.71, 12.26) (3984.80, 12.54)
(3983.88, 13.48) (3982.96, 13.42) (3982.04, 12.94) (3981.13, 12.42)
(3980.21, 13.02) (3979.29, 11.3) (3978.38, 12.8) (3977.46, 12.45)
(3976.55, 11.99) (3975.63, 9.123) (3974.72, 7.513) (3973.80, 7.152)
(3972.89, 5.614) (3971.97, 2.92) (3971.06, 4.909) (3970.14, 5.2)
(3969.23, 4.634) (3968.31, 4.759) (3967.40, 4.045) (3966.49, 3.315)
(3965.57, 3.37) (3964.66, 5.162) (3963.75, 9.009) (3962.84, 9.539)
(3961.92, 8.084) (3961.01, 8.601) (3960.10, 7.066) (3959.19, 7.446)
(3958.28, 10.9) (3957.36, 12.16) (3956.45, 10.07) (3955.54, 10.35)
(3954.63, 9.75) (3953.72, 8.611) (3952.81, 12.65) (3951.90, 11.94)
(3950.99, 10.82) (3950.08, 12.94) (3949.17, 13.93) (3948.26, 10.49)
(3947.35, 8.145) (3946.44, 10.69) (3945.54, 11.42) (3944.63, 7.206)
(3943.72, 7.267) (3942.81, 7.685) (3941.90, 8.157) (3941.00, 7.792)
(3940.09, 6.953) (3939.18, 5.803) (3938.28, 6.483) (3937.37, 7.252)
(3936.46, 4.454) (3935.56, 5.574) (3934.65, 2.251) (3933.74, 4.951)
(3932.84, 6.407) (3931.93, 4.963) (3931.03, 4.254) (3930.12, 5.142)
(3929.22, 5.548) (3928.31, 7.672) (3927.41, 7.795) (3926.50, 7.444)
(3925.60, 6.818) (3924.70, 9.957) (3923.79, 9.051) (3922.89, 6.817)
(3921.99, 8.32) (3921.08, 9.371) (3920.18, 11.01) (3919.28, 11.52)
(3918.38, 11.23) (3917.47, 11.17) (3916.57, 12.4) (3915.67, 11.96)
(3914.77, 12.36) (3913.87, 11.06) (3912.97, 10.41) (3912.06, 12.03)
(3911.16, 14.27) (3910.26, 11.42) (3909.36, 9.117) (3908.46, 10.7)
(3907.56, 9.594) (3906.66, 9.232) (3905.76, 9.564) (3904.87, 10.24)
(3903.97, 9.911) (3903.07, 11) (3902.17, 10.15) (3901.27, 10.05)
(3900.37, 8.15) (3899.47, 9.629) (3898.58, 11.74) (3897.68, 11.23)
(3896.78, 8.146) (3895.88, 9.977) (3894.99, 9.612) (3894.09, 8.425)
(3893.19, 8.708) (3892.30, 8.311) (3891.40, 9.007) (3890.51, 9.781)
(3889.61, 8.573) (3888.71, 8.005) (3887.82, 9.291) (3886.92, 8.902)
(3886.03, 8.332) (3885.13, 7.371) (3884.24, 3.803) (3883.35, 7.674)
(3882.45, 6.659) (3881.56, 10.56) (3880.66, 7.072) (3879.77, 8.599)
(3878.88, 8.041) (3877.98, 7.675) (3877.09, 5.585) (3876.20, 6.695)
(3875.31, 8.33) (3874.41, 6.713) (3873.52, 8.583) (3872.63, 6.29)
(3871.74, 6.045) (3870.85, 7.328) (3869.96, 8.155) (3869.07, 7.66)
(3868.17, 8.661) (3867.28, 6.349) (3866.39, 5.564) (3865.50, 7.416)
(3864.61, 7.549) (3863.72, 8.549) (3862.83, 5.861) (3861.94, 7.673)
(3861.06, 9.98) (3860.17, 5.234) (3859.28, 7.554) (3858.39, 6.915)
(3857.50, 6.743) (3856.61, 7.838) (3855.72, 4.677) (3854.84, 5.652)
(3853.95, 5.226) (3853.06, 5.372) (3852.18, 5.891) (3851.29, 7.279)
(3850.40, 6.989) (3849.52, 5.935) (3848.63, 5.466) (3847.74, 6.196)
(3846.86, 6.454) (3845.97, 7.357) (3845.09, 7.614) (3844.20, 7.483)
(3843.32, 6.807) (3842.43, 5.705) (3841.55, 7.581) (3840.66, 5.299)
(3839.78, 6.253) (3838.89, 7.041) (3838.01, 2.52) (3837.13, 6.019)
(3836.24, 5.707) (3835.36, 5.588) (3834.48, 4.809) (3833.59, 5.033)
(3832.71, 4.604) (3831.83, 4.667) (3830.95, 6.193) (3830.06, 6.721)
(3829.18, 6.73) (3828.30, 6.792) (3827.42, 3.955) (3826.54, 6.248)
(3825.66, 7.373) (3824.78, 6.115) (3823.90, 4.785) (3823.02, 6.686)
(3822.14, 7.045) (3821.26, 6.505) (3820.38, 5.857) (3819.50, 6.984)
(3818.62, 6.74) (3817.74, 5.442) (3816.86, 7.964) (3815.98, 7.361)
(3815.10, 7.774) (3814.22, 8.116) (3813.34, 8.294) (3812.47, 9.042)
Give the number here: 1.87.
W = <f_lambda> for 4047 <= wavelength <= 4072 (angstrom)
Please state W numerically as 14.8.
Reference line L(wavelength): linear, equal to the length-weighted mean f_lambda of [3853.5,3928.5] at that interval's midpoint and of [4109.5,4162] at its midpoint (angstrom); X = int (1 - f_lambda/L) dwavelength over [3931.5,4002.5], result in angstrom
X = 5.6 angstrom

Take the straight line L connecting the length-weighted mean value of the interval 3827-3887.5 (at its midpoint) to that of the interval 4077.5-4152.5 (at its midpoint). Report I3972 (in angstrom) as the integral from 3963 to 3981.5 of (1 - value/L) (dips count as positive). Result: 5.0 angstrom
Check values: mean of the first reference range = 6.68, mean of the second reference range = 14.8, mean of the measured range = 7.55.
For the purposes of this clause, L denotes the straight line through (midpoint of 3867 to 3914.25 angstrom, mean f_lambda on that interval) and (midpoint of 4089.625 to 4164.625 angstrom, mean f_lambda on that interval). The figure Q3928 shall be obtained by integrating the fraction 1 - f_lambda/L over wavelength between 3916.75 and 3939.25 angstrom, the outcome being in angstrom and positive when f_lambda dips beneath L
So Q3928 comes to 5.5 angstrom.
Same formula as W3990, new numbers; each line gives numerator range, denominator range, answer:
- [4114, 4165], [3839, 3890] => 2.36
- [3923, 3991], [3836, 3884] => 1.34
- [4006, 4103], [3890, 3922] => 1.57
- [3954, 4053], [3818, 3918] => 1.80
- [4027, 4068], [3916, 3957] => 1.82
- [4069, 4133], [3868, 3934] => 1.88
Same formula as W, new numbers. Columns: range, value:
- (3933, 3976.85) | 7.81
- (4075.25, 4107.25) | 15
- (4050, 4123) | 14.9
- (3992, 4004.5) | 14.4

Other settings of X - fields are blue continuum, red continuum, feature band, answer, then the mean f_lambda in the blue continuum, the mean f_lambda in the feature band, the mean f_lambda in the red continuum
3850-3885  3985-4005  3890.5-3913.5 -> -2.9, 7.04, 10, 13.9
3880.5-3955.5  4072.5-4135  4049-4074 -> -2.3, 8.96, 14.8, 15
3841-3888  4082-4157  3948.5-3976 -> 5.2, 7.06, 8.06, 14.8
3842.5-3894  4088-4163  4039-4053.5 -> -3.4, 7.26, 15.3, 14.7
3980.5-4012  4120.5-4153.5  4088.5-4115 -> -1.1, 14.1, 14.9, 14.4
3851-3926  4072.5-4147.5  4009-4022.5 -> -4.3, 8.6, 16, 14.8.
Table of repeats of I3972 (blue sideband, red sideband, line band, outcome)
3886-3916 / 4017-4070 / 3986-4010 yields -1.7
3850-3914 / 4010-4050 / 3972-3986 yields 2.1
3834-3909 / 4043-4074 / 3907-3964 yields 5.6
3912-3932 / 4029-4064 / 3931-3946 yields 5.1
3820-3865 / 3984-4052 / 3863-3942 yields 6.1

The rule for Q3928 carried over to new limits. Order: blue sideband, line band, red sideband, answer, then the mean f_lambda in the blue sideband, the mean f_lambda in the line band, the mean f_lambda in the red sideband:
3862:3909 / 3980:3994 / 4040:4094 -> -1.3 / 8.37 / 13.3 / 15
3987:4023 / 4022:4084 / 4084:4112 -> 1.0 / 15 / 14.8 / 15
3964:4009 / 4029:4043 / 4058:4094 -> -1.2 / 11.5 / 14.6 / 15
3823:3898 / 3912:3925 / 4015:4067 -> -1.4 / 6.99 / 10.5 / 14.8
